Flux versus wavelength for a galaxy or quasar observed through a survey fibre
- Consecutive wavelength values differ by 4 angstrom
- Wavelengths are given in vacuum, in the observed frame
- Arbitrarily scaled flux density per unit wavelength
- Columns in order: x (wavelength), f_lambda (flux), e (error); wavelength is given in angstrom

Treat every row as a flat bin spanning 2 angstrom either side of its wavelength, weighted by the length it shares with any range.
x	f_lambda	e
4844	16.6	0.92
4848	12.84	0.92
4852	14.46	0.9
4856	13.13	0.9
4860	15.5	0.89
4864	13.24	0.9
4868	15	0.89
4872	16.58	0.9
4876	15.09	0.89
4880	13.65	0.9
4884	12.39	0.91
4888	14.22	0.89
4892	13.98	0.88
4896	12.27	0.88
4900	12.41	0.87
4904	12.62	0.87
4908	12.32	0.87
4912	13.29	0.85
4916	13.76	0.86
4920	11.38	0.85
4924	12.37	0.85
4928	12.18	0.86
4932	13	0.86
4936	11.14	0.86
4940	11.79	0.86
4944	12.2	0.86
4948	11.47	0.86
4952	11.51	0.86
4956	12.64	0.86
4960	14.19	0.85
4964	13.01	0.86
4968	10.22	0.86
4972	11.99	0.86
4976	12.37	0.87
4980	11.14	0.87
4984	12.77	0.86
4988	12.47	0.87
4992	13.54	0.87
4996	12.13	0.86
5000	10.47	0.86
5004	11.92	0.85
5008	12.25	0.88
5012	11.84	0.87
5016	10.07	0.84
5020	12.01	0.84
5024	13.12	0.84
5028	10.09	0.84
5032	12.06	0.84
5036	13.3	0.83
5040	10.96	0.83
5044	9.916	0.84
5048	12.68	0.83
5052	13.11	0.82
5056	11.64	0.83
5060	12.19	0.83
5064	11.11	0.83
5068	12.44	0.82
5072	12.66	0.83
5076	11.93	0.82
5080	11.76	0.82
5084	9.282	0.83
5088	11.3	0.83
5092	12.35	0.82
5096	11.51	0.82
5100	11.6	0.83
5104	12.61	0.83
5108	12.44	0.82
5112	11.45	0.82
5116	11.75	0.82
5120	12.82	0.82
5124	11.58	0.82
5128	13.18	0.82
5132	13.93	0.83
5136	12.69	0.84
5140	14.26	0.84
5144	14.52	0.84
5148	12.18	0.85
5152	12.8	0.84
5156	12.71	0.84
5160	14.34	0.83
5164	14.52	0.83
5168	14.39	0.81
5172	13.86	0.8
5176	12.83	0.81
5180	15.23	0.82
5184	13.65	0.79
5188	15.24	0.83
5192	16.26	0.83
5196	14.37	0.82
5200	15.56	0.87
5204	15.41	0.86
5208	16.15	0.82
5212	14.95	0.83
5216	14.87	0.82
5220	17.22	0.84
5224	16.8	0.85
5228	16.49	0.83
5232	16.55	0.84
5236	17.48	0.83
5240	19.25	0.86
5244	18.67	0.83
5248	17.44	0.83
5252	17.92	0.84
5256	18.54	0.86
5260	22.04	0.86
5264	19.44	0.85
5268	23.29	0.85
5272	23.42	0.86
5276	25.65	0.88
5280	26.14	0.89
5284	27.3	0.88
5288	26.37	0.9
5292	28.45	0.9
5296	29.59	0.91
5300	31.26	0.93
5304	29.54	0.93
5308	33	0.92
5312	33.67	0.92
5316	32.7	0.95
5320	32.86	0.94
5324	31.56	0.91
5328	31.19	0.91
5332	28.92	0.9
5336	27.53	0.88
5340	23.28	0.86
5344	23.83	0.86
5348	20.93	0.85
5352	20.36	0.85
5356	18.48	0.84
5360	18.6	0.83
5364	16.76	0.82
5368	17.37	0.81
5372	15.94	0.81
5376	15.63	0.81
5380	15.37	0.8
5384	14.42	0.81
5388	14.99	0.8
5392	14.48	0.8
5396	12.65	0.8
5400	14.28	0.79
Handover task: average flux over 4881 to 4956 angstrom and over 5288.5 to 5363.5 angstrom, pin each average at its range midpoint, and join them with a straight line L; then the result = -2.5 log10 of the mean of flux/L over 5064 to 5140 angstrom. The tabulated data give 0.50 mag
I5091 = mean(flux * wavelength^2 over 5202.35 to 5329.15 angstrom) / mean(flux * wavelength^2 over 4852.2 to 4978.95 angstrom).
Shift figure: 2.07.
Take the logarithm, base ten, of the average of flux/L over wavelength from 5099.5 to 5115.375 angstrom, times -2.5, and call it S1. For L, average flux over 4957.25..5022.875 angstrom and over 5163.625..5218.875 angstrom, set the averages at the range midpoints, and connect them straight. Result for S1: 0.14 mag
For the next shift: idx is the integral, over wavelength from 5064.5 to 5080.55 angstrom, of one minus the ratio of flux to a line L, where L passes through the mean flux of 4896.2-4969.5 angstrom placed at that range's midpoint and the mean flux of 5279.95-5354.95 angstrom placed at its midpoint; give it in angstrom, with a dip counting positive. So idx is 5.3 angstrom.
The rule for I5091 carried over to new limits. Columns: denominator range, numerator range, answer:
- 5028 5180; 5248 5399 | 2.02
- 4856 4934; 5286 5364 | 2.40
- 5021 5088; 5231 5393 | 2.16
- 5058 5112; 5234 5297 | 2.05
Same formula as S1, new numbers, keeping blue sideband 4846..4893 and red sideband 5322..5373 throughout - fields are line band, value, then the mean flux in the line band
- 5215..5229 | 0.24 mag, 16.4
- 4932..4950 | 0.29 mag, 11.8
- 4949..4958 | 0.29 mag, 12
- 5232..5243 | 0.15 mag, 18.1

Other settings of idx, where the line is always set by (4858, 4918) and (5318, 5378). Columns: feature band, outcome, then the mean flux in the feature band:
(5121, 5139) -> 5.5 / 12.9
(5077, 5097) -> 7.3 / 11.3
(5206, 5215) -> 2.1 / 15.5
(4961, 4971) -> 2.2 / 11.9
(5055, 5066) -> 3.5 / 11.6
